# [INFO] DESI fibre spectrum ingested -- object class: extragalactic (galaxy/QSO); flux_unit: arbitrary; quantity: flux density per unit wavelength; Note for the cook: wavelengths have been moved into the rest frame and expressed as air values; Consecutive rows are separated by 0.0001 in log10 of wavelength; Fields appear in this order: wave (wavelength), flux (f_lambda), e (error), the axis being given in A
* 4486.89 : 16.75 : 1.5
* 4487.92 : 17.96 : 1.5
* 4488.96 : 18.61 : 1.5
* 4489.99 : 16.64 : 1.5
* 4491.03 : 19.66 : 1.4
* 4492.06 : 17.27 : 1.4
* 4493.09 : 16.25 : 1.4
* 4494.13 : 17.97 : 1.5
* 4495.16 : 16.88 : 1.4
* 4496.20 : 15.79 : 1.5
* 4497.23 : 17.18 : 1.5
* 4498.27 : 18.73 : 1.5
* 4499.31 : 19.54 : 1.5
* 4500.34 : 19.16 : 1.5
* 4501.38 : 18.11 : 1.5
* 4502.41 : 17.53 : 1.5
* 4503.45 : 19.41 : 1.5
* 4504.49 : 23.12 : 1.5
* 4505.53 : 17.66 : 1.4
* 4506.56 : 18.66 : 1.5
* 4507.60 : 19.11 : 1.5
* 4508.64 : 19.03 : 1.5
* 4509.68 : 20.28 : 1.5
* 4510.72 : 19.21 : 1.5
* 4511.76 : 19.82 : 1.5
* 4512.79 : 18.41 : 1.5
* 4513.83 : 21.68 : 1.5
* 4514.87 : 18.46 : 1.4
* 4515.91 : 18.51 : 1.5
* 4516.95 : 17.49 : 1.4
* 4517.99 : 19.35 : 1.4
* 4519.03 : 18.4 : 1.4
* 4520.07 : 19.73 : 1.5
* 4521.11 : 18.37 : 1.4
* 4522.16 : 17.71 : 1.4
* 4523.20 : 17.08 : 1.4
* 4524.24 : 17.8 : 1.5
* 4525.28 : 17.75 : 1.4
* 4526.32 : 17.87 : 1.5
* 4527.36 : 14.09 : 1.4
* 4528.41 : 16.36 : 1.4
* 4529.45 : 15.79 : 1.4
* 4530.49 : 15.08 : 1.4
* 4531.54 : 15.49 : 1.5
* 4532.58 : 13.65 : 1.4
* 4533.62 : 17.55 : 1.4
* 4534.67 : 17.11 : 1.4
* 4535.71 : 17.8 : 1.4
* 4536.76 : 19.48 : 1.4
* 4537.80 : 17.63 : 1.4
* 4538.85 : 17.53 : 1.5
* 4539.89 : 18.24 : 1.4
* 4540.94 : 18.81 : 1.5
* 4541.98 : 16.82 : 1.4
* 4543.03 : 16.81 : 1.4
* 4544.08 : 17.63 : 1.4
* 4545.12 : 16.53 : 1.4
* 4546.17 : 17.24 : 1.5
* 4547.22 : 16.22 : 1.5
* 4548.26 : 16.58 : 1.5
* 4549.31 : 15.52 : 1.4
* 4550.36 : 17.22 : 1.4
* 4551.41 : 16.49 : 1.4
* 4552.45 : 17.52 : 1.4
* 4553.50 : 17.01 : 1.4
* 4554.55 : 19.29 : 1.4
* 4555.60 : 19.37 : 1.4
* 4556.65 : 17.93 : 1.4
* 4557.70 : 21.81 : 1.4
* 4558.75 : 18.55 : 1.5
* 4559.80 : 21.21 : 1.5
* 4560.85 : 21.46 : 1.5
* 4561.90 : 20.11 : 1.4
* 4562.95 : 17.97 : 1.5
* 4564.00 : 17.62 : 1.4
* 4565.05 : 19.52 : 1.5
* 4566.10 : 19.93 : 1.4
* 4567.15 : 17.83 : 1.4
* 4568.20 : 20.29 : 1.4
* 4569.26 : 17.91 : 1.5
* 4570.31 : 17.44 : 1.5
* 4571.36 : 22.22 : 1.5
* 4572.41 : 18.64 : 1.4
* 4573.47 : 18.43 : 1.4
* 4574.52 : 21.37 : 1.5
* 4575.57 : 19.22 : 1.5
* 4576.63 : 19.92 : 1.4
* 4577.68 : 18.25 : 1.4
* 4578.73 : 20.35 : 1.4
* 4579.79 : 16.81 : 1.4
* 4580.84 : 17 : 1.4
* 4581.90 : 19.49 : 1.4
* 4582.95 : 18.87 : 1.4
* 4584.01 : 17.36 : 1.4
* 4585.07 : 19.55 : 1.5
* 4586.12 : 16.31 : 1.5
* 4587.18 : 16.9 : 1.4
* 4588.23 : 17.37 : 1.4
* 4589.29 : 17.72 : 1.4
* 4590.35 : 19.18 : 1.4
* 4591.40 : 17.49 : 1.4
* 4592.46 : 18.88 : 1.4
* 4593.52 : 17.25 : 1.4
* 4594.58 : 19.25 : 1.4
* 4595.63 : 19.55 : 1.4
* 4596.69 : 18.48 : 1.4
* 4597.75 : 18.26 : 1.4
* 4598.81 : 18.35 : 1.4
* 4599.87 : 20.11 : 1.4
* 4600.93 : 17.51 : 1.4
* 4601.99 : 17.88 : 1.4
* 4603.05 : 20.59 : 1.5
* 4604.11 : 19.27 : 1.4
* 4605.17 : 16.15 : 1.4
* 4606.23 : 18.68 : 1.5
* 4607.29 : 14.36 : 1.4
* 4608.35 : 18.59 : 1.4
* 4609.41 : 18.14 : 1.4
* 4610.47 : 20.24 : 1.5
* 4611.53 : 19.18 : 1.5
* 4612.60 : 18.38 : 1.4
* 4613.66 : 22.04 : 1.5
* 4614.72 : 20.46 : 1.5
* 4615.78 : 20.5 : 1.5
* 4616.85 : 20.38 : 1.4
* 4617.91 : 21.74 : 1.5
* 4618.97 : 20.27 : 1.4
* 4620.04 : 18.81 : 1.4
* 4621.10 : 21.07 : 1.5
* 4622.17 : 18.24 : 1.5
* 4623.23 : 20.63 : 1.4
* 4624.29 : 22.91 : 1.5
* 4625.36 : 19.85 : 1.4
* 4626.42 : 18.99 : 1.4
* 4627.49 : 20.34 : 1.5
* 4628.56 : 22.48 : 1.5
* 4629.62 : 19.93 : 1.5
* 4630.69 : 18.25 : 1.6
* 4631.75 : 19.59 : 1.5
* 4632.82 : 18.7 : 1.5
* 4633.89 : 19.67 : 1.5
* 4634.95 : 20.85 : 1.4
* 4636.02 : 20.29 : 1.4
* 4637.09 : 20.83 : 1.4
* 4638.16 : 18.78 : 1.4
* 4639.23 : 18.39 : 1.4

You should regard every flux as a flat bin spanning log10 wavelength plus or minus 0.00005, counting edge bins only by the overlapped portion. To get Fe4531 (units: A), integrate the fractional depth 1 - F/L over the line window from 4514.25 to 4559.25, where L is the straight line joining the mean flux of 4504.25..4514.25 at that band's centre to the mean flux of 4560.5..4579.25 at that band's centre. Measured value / 4.6 A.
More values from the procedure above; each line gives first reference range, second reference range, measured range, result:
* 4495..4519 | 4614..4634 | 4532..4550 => 2.0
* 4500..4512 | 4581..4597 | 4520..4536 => 1.9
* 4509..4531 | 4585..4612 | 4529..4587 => 0.1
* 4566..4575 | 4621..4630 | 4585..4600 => 1.2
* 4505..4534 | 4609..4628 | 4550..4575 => -0.3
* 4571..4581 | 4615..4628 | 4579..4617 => 2.4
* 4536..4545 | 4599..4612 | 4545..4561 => -0.1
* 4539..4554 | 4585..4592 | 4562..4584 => -1.9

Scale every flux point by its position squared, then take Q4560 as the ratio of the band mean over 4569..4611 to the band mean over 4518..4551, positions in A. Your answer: 1.1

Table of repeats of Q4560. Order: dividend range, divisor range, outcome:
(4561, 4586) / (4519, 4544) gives 1.12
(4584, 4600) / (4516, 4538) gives 1.09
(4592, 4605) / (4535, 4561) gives 1.06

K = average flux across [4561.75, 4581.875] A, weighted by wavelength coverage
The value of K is 19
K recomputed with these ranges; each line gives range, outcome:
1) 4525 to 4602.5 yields 18.1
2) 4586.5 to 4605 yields 18.4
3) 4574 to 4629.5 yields 19.1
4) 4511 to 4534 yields 17.6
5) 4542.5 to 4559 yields 17.6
